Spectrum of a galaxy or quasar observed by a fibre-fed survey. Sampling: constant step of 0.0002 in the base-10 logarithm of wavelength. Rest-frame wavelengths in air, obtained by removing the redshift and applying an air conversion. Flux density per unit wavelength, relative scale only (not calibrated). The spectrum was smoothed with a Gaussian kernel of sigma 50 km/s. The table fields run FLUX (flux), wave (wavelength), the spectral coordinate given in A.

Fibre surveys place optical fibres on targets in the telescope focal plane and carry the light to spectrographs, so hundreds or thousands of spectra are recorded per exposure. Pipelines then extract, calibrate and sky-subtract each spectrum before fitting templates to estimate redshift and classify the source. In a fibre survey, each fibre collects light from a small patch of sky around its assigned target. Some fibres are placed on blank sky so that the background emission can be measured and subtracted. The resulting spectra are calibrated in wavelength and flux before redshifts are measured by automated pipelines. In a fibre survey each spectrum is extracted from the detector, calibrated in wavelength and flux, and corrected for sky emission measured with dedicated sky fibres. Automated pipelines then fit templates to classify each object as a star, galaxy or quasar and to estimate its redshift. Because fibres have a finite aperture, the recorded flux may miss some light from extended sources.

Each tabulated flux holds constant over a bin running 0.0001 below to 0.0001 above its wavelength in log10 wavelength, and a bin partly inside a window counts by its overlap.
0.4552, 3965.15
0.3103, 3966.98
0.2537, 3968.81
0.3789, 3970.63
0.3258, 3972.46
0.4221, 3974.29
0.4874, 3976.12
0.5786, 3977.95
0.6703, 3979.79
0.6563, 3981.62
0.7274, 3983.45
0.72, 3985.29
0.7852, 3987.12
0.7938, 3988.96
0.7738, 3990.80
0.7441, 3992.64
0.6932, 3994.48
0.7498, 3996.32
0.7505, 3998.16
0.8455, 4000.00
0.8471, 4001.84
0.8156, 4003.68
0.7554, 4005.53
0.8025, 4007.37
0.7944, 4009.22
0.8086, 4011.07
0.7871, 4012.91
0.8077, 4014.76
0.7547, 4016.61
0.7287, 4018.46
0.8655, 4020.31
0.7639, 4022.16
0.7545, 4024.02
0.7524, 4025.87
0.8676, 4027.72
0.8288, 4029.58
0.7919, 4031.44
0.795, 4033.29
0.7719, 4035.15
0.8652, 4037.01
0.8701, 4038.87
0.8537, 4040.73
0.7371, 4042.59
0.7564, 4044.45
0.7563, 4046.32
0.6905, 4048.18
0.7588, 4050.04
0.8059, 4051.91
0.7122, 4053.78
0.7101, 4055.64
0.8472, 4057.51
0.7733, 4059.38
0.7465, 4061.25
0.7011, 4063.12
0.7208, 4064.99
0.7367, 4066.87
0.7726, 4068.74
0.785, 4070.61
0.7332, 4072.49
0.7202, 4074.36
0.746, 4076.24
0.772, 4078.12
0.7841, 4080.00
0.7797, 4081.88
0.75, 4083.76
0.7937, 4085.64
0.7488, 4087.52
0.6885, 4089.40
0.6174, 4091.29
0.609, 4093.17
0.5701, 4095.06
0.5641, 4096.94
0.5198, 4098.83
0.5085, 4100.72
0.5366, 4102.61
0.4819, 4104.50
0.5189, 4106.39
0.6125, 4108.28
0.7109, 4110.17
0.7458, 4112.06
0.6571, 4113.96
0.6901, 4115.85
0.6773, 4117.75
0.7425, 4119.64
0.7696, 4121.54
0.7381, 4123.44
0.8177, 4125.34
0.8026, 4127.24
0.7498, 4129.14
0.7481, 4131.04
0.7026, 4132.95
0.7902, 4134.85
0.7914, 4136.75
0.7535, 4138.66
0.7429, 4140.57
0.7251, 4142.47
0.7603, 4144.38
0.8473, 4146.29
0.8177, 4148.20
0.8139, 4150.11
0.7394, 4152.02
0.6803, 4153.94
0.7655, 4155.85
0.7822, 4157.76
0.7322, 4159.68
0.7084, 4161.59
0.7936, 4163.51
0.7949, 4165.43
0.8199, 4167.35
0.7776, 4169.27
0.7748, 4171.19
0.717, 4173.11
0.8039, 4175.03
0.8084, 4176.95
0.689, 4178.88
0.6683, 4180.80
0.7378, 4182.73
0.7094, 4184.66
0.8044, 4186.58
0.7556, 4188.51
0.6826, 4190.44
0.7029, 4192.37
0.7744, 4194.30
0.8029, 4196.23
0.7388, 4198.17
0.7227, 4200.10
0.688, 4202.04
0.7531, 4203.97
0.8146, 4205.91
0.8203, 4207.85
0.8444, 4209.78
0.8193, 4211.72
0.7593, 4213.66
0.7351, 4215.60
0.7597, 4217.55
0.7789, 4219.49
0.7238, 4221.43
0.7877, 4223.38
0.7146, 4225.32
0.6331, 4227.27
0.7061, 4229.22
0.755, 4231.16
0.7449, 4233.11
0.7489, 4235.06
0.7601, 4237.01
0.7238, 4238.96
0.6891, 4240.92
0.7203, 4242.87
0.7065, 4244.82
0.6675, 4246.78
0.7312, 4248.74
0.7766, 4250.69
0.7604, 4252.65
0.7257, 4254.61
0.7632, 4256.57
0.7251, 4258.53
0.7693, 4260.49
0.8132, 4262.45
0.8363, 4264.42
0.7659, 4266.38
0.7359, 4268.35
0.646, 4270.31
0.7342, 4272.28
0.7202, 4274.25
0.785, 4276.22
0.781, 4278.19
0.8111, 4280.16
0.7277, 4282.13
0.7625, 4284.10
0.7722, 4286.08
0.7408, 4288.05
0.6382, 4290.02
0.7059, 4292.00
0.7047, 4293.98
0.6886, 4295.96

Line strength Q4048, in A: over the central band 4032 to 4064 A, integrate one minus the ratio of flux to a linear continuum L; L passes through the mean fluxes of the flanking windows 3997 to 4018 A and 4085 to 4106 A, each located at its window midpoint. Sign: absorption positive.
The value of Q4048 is -3.1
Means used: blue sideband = 0.795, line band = 0.774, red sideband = 0.598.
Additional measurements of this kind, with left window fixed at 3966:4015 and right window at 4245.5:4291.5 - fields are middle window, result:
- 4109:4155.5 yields -2.75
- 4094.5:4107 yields 3.07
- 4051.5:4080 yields -2.60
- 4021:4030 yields -1.53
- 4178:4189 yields -0.06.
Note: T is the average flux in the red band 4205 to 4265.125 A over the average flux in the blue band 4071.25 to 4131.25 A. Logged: 1.10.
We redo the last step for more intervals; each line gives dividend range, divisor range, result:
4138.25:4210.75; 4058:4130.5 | 1.09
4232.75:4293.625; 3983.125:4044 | 0.94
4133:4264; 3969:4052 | 1.02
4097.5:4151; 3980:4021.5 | 0.91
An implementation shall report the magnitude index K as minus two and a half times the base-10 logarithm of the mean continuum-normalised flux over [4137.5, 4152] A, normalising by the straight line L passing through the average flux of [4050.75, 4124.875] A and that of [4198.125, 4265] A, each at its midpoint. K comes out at -0.089 mag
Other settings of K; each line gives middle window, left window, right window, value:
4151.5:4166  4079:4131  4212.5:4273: -0.07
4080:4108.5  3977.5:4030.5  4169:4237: 0.21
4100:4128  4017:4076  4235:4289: 0.15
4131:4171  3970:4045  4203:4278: -0.03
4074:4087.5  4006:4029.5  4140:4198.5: 0.02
